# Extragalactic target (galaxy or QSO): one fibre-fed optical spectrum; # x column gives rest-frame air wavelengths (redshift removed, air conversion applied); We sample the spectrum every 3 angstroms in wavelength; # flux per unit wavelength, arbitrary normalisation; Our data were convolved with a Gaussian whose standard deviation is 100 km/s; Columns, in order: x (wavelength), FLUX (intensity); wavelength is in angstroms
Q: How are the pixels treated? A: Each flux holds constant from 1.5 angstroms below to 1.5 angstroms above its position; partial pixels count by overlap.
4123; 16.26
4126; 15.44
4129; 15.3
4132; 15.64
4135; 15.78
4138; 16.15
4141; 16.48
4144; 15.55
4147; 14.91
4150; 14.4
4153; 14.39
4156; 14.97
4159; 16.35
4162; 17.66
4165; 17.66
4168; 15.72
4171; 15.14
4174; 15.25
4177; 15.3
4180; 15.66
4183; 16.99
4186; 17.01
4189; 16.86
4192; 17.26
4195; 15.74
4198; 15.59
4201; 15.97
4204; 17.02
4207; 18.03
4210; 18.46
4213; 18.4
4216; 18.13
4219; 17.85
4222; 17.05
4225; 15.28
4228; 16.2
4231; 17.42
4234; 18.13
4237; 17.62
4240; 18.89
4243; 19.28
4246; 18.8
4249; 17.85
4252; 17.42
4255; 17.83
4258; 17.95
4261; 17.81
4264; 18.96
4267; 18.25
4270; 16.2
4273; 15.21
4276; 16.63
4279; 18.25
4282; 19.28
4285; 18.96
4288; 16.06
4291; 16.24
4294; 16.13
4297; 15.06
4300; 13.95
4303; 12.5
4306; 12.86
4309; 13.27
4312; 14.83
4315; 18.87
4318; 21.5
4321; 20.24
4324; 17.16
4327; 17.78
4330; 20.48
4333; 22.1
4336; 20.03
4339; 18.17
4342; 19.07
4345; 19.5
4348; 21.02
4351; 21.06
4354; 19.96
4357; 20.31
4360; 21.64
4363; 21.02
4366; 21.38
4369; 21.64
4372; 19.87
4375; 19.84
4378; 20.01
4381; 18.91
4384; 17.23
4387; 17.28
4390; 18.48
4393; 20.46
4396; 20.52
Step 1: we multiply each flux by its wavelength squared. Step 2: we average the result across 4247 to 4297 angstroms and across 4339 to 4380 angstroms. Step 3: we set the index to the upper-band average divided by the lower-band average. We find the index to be 1.2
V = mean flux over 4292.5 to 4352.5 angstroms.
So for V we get 17.8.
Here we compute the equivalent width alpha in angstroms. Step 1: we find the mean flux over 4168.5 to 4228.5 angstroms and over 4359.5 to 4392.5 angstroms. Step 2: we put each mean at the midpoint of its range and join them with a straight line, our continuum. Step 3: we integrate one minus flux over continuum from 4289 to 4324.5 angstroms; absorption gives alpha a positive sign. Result 4.8 angstroms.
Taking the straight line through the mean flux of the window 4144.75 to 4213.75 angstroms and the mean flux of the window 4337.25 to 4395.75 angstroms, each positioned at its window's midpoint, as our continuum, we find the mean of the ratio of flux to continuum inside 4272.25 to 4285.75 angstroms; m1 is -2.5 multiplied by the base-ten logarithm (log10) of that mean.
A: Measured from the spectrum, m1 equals 0.03 mag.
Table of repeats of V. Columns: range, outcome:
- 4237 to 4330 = 17.2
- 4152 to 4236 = 16.6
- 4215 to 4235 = 17.1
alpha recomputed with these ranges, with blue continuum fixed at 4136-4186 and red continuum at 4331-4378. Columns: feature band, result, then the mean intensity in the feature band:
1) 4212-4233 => 0.1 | 17.2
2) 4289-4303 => 2.9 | 15.1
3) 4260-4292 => 1.9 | 17.5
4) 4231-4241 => -0.3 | 18.1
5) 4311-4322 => 0.3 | 19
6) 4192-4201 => 0.4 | 16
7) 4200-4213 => -0.5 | 17.5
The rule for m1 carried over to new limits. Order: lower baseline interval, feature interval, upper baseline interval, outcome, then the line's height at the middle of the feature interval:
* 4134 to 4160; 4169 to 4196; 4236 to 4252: 0.03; 16.5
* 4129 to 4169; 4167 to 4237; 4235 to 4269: 0.02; 17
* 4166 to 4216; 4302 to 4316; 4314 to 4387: 0.31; 19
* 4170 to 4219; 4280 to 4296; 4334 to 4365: 0.09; 18.8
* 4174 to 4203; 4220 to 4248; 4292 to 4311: -0.15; 15.3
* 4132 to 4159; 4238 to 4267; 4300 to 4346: -0.09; 16.8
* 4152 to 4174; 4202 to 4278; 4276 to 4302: -0.08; 16.4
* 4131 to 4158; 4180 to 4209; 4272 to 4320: -0.07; 15.7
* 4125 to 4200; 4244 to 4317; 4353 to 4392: 0.09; 18.1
